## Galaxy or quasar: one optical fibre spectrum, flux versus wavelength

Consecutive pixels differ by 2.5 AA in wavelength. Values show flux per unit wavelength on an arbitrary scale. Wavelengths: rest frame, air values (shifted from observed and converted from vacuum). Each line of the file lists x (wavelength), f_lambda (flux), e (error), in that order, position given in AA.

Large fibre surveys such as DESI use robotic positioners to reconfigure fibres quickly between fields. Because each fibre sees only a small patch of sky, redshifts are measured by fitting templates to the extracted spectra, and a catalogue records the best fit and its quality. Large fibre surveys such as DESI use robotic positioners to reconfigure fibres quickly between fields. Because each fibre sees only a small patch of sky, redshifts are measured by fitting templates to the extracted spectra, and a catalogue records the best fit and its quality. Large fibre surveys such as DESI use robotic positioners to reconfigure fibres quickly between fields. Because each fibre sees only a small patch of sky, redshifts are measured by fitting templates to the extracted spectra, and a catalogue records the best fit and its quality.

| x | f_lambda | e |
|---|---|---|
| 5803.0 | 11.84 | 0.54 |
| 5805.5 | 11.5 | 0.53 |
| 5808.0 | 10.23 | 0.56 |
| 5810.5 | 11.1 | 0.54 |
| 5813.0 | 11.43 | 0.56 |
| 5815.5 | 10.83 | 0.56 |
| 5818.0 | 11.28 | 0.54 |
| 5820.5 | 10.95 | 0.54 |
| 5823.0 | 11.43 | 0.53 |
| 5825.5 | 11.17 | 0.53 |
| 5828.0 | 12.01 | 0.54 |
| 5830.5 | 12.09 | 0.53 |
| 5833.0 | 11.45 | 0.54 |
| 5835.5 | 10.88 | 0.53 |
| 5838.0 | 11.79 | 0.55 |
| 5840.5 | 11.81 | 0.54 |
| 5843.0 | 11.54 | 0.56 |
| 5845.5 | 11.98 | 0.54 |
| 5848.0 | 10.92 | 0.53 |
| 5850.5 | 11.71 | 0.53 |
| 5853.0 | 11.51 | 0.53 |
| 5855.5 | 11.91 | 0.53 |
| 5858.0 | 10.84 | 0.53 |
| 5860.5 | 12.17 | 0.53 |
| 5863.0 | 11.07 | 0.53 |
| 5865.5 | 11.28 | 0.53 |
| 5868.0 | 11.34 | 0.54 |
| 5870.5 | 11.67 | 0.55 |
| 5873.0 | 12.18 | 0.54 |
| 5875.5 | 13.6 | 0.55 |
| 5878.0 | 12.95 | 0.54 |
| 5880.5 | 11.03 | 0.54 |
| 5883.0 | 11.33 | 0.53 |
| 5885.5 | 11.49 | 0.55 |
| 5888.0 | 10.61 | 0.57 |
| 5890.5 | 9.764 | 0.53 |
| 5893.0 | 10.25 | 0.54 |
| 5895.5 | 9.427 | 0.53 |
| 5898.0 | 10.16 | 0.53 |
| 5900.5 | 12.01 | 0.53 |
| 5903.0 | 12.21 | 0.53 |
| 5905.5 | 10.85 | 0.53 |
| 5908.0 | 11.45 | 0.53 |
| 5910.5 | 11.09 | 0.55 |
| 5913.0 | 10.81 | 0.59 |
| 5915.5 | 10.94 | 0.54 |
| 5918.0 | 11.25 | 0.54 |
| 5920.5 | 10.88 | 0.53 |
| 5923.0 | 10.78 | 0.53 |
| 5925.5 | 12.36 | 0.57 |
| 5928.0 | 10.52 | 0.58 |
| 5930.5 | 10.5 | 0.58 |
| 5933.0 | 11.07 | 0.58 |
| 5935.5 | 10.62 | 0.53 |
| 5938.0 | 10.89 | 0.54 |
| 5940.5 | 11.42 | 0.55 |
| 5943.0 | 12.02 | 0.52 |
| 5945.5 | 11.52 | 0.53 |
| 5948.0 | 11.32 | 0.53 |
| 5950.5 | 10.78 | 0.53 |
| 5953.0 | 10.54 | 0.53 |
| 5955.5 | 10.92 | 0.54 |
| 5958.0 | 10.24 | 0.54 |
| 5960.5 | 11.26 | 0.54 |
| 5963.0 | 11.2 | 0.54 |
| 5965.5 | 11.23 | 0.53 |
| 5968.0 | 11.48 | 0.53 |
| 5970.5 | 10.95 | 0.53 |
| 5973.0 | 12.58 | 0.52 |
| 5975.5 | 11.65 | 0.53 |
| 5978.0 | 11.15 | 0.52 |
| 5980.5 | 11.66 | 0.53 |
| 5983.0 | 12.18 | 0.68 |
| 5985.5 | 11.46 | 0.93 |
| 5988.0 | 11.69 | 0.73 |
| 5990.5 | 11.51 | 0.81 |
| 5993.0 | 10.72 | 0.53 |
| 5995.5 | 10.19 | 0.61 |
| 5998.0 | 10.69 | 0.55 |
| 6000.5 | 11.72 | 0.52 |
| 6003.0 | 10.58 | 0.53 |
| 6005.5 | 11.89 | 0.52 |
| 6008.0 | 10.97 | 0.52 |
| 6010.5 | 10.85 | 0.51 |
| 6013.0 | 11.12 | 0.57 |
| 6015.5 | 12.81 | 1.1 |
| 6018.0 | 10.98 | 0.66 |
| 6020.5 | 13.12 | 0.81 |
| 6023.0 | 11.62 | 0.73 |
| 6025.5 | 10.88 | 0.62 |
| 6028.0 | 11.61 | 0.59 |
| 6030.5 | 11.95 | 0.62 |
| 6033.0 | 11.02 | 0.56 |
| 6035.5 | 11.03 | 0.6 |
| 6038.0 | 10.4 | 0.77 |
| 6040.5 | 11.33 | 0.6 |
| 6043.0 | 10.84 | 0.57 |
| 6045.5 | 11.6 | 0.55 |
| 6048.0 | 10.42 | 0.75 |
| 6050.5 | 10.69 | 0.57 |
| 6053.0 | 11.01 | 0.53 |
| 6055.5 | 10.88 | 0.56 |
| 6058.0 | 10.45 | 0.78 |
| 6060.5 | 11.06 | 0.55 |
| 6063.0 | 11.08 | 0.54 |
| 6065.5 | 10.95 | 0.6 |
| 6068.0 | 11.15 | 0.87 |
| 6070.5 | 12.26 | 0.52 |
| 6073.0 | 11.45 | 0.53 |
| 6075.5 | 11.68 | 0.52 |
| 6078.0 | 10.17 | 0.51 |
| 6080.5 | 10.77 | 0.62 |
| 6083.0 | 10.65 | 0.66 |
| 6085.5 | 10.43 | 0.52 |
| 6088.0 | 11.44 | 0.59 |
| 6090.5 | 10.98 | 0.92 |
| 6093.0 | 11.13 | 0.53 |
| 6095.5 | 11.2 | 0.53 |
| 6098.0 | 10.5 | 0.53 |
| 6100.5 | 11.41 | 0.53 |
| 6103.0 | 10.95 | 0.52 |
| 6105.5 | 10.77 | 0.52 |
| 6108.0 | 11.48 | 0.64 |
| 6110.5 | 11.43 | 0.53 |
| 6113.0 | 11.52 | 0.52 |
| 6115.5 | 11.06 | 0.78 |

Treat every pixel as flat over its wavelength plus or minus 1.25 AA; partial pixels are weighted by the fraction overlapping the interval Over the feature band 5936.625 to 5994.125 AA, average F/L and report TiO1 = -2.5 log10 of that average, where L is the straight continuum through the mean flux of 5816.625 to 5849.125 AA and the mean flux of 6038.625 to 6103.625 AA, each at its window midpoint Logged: -0.01 mag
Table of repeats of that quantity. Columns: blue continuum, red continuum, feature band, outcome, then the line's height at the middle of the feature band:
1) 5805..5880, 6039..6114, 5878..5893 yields 0.05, 11.5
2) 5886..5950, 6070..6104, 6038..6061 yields 0.01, 11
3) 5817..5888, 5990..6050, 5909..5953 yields 0.03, 11.4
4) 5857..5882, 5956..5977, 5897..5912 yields 0.03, 11.6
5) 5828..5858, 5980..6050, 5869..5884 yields -0.05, 11.5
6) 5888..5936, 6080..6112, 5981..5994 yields -0.06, 10.9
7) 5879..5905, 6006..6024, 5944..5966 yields 0.02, 11.3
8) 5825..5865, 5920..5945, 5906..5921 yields 0.01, 11.2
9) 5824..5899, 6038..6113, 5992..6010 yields 0.02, 11.2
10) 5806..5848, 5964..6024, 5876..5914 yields 0.03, 11.4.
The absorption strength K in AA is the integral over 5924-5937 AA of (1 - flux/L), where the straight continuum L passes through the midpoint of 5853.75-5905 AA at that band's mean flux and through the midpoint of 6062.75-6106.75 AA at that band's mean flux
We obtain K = 0.3 AA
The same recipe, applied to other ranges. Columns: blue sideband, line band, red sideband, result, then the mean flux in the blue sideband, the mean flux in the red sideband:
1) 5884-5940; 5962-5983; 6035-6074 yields -1.1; 10.9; 11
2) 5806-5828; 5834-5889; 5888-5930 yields -3.0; 11.1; 10.9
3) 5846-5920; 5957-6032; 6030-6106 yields -1.8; 11.3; 11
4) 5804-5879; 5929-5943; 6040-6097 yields 0.4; 11.6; 11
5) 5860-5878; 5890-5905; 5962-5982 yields 1.4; 12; 11.5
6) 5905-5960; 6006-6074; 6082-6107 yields -1.6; 11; 11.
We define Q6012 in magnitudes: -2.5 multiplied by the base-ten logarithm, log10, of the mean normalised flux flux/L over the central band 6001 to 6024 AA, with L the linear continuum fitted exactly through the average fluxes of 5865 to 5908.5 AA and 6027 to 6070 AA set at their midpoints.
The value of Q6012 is -0.04 mag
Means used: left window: 11.3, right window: 11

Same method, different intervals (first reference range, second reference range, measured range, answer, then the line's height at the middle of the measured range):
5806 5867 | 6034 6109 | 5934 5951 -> 0.00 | 11.2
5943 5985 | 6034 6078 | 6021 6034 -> -0.04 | 11.1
